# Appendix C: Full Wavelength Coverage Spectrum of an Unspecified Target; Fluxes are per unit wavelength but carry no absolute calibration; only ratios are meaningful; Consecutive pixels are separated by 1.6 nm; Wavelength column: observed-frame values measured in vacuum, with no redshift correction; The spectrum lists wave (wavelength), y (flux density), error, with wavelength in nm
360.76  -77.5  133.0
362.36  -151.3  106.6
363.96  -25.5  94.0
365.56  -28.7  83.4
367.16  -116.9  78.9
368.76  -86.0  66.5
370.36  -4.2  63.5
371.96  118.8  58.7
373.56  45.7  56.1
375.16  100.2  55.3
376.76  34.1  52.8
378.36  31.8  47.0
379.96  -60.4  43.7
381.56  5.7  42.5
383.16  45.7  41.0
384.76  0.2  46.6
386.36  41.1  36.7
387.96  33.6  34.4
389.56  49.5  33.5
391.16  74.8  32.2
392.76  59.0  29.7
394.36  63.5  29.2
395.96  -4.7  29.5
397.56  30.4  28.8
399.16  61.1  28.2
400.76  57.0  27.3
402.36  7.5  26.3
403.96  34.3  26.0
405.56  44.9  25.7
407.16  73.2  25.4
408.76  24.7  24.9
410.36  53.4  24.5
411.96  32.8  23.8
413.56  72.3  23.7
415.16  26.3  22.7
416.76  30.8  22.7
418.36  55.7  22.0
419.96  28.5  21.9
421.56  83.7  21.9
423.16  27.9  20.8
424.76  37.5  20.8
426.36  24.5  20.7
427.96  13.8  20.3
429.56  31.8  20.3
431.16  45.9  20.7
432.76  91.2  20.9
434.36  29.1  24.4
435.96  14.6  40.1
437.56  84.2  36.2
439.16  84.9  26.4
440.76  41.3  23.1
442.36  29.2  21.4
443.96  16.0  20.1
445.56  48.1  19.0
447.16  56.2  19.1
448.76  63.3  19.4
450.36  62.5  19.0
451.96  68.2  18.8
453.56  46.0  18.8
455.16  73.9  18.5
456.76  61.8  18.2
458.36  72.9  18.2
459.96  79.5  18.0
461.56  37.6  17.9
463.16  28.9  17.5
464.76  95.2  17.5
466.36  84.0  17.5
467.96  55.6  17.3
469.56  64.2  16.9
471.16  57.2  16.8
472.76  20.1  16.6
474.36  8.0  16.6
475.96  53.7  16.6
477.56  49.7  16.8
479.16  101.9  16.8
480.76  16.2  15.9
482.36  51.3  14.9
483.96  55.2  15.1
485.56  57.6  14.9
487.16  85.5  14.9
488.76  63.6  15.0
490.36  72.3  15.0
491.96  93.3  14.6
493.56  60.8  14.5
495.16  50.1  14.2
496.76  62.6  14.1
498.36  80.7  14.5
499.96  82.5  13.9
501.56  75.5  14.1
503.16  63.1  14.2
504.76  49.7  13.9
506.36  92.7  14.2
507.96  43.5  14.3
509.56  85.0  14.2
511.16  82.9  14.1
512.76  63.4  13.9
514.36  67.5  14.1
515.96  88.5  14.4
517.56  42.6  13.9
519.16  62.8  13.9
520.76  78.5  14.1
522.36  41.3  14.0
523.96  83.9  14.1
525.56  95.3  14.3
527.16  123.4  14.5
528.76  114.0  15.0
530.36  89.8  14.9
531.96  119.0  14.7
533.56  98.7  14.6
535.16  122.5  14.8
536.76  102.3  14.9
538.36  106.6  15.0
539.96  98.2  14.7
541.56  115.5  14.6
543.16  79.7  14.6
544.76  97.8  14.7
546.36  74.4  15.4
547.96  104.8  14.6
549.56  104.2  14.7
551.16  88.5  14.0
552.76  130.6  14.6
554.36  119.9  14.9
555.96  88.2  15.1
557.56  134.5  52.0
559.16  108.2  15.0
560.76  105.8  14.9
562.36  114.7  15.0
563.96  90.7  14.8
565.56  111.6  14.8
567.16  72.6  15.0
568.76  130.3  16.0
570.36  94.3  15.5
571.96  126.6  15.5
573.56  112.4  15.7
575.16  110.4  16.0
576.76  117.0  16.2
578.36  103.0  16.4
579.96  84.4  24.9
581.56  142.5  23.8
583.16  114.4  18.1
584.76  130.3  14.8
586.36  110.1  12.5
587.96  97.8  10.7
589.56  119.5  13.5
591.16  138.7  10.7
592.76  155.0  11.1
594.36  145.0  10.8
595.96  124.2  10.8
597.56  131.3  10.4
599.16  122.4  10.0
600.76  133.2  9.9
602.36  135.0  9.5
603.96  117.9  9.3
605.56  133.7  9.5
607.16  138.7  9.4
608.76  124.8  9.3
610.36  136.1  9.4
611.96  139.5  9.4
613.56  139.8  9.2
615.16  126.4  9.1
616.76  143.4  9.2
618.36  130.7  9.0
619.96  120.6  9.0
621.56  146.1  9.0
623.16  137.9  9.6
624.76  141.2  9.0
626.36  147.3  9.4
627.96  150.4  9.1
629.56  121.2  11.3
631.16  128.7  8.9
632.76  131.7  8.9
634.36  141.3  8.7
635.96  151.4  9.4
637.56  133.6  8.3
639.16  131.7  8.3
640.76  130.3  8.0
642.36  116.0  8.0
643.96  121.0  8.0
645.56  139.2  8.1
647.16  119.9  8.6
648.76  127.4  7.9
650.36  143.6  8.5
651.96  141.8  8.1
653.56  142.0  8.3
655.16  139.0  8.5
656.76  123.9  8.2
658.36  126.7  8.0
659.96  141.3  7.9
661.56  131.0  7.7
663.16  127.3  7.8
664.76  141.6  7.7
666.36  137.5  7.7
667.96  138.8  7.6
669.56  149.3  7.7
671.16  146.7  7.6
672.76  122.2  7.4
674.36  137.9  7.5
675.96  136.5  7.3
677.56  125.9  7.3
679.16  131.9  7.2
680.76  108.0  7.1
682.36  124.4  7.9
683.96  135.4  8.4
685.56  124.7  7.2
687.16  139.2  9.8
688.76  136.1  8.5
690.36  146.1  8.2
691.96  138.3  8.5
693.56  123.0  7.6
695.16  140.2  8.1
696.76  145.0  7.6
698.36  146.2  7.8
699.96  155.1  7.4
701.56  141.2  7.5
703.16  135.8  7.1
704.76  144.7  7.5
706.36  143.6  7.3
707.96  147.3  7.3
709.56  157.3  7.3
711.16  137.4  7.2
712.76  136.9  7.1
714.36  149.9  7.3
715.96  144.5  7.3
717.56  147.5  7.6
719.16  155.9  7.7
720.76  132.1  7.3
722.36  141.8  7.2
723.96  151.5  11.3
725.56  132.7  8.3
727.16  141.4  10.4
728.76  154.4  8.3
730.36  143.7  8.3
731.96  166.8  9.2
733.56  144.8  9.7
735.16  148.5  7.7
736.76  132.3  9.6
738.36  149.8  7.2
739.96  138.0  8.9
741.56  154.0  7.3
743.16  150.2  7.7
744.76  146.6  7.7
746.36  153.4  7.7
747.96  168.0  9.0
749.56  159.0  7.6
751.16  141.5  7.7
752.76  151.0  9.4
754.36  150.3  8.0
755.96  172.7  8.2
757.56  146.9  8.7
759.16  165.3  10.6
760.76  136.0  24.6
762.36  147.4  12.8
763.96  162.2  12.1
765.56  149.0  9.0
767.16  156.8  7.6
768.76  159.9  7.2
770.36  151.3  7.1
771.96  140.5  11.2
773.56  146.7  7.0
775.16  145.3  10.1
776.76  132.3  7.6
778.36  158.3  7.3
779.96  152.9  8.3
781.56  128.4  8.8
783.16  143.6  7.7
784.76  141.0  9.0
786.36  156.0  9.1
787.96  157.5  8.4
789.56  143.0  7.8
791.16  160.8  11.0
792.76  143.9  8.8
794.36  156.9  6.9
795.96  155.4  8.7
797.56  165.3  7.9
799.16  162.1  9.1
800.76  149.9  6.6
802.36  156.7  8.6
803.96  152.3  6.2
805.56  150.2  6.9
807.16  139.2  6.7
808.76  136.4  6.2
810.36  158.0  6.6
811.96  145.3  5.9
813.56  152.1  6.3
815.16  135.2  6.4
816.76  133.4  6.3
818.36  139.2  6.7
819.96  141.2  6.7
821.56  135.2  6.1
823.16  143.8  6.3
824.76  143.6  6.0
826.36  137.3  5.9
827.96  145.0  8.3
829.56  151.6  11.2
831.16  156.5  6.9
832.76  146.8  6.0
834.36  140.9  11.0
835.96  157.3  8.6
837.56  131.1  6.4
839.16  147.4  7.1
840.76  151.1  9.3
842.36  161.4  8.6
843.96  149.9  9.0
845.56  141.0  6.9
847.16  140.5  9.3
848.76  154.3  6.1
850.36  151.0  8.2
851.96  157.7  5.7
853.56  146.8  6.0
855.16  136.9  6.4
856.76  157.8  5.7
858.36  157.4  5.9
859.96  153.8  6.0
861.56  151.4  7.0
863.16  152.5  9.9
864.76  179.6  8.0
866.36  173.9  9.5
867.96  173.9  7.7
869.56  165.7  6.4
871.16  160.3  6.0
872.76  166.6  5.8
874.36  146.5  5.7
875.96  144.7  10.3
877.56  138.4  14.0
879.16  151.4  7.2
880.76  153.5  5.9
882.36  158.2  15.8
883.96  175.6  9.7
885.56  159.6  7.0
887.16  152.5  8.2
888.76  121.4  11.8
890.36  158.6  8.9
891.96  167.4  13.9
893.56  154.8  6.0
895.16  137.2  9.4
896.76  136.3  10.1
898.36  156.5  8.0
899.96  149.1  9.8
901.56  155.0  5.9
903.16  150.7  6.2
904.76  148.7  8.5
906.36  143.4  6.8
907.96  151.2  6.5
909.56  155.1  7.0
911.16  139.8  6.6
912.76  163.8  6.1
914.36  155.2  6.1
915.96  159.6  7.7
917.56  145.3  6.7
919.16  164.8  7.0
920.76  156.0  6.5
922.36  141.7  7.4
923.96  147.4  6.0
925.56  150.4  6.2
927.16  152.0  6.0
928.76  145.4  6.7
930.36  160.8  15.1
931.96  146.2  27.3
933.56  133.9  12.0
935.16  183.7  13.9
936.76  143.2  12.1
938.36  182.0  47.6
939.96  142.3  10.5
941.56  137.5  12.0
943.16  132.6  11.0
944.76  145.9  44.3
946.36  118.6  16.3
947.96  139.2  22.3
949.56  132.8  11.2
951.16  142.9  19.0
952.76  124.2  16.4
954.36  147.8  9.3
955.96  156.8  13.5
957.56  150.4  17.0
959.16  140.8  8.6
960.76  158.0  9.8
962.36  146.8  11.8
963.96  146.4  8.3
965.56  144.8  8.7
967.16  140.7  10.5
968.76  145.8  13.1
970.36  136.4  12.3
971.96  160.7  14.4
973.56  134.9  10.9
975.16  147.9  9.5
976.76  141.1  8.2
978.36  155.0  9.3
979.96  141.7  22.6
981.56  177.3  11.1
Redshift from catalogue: 0.32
